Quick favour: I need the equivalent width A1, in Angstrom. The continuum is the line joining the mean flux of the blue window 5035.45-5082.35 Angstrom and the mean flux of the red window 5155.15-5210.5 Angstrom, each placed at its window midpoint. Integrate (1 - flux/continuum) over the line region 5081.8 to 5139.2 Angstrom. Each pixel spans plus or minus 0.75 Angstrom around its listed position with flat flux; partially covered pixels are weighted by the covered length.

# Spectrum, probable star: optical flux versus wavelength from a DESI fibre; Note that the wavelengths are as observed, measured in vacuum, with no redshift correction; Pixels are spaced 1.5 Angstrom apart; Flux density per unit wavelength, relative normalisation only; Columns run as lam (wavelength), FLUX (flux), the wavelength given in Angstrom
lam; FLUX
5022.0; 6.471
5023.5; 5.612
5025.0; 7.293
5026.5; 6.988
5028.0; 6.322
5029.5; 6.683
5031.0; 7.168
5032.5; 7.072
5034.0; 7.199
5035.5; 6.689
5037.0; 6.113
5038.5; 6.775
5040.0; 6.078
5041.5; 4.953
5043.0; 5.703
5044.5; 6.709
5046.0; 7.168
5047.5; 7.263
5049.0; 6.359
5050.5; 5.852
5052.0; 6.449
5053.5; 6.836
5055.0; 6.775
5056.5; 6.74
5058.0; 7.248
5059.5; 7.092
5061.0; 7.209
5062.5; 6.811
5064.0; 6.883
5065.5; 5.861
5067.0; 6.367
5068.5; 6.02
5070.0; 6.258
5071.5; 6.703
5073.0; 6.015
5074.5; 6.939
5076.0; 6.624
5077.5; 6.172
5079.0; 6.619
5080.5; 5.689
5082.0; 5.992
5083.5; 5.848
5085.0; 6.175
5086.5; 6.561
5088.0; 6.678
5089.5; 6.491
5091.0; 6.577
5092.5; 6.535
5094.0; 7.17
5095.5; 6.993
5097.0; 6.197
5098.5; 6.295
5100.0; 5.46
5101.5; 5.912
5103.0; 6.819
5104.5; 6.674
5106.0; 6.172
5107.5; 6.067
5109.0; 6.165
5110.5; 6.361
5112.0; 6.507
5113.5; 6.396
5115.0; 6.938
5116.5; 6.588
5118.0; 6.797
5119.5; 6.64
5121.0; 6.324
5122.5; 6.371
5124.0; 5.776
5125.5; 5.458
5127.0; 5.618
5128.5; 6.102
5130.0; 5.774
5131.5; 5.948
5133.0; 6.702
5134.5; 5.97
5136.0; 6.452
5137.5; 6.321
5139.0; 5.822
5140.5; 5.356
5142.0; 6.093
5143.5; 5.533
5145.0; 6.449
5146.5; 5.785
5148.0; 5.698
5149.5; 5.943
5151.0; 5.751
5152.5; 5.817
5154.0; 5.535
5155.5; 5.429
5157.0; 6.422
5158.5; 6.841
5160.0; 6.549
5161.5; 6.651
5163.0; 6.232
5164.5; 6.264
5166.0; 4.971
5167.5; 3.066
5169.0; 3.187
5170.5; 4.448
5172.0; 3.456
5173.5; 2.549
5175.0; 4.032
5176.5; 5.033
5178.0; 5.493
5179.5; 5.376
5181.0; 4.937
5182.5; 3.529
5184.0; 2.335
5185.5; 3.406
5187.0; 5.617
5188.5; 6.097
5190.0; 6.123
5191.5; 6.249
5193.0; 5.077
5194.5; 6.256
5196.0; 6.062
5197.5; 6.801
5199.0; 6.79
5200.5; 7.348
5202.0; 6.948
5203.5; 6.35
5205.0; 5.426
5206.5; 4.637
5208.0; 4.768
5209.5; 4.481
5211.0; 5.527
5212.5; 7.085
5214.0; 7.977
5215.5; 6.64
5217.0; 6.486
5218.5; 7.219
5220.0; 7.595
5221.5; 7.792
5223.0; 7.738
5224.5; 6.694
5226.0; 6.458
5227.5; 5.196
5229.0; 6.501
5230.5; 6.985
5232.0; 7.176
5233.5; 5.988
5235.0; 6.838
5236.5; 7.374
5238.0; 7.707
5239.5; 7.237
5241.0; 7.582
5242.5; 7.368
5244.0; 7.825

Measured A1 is -3.2 Angstrom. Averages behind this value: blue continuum 6.47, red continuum 5.28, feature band 6.31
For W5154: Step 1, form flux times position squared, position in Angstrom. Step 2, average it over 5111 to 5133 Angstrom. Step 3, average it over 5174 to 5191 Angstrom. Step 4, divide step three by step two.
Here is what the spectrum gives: 0.77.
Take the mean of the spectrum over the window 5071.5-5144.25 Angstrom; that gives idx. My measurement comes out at 6.27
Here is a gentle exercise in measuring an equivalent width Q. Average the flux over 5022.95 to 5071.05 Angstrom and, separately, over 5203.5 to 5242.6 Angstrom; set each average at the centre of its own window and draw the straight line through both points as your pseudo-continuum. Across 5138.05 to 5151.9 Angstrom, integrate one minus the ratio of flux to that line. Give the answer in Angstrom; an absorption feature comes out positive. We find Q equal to 1.6 Angstrom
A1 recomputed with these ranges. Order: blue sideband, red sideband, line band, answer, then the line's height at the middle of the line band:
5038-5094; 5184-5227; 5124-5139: 0.8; 6.34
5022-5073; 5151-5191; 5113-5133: -2.2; 5.61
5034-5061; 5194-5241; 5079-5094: 0.5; 6.57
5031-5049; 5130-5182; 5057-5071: -0.7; 6.32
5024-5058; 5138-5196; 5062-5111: -2.0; 6.12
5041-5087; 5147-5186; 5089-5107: -1.4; 5.96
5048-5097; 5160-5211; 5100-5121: -1.2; 6.07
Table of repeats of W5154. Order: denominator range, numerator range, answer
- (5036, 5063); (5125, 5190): 0.85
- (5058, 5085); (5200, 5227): 1.07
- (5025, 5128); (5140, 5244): 0.96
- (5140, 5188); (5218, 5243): 1.41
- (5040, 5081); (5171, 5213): 0.85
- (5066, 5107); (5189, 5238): 1.07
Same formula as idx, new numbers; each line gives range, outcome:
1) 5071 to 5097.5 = 6.44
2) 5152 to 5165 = 6.2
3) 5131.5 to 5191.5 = 5.33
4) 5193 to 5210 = 5.97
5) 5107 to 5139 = 6.24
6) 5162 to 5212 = 5.13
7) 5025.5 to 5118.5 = 6.5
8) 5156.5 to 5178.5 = 4.99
